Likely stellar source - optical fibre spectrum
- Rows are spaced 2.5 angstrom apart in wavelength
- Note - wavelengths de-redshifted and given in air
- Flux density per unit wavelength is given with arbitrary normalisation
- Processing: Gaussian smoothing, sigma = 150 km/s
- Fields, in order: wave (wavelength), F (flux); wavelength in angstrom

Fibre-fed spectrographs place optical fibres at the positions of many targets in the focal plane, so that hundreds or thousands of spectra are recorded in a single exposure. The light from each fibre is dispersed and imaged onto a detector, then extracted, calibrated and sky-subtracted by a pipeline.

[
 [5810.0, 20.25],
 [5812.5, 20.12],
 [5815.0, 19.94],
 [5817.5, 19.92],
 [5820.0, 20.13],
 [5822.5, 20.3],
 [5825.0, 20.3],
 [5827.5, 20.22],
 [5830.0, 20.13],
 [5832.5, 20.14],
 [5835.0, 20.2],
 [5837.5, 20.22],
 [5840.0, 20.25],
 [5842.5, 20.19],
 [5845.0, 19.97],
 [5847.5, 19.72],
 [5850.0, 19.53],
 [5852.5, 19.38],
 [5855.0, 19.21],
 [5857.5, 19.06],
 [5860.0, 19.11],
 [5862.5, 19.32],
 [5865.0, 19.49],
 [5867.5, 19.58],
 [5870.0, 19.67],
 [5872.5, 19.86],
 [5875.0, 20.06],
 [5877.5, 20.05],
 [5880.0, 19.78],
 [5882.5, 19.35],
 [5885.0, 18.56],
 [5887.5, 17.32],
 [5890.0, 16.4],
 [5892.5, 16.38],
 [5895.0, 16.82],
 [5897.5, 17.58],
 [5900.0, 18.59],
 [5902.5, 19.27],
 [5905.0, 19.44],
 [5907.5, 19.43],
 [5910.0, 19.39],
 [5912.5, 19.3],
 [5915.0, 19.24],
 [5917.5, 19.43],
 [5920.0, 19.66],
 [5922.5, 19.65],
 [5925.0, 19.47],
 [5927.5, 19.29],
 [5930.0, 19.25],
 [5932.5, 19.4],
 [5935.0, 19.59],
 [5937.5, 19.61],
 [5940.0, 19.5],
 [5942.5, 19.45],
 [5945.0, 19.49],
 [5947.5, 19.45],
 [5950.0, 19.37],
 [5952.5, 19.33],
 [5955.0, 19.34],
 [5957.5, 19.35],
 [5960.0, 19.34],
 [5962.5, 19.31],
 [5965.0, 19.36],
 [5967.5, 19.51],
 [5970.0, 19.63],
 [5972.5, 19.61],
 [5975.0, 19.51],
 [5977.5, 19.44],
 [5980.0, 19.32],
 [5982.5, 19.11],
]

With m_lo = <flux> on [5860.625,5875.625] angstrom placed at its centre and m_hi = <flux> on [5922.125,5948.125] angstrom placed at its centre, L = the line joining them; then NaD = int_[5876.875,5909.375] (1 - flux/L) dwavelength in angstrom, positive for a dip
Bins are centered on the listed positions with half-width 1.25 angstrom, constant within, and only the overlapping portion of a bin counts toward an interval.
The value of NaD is 2.0 angstrom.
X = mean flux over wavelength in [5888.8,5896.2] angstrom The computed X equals 16.5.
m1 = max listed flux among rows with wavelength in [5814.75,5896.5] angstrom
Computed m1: 20.3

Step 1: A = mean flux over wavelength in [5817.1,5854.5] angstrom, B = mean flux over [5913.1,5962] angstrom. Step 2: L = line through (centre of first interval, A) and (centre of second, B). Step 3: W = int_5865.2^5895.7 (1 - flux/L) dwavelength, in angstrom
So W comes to 1.6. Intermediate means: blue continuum 20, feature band 18.7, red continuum 19.4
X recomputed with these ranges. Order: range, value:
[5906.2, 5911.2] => 19.4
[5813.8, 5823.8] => 20.1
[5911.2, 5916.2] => 19.3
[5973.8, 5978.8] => 19.5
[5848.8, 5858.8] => 19.3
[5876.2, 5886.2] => 19.4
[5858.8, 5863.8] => 19.2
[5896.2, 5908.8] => 18.9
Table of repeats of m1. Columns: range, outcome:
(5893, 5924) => 19.66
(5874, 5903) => 20.06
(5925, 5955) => 19.61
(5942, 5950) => 19.49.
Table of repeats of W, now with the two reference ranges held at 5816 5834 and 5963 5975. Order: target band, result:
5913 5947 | 0.4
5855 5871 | 0.5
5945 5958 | 0.1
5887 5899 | 1.8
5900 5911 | 0.3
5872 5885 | 0.1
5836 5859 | 0.4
